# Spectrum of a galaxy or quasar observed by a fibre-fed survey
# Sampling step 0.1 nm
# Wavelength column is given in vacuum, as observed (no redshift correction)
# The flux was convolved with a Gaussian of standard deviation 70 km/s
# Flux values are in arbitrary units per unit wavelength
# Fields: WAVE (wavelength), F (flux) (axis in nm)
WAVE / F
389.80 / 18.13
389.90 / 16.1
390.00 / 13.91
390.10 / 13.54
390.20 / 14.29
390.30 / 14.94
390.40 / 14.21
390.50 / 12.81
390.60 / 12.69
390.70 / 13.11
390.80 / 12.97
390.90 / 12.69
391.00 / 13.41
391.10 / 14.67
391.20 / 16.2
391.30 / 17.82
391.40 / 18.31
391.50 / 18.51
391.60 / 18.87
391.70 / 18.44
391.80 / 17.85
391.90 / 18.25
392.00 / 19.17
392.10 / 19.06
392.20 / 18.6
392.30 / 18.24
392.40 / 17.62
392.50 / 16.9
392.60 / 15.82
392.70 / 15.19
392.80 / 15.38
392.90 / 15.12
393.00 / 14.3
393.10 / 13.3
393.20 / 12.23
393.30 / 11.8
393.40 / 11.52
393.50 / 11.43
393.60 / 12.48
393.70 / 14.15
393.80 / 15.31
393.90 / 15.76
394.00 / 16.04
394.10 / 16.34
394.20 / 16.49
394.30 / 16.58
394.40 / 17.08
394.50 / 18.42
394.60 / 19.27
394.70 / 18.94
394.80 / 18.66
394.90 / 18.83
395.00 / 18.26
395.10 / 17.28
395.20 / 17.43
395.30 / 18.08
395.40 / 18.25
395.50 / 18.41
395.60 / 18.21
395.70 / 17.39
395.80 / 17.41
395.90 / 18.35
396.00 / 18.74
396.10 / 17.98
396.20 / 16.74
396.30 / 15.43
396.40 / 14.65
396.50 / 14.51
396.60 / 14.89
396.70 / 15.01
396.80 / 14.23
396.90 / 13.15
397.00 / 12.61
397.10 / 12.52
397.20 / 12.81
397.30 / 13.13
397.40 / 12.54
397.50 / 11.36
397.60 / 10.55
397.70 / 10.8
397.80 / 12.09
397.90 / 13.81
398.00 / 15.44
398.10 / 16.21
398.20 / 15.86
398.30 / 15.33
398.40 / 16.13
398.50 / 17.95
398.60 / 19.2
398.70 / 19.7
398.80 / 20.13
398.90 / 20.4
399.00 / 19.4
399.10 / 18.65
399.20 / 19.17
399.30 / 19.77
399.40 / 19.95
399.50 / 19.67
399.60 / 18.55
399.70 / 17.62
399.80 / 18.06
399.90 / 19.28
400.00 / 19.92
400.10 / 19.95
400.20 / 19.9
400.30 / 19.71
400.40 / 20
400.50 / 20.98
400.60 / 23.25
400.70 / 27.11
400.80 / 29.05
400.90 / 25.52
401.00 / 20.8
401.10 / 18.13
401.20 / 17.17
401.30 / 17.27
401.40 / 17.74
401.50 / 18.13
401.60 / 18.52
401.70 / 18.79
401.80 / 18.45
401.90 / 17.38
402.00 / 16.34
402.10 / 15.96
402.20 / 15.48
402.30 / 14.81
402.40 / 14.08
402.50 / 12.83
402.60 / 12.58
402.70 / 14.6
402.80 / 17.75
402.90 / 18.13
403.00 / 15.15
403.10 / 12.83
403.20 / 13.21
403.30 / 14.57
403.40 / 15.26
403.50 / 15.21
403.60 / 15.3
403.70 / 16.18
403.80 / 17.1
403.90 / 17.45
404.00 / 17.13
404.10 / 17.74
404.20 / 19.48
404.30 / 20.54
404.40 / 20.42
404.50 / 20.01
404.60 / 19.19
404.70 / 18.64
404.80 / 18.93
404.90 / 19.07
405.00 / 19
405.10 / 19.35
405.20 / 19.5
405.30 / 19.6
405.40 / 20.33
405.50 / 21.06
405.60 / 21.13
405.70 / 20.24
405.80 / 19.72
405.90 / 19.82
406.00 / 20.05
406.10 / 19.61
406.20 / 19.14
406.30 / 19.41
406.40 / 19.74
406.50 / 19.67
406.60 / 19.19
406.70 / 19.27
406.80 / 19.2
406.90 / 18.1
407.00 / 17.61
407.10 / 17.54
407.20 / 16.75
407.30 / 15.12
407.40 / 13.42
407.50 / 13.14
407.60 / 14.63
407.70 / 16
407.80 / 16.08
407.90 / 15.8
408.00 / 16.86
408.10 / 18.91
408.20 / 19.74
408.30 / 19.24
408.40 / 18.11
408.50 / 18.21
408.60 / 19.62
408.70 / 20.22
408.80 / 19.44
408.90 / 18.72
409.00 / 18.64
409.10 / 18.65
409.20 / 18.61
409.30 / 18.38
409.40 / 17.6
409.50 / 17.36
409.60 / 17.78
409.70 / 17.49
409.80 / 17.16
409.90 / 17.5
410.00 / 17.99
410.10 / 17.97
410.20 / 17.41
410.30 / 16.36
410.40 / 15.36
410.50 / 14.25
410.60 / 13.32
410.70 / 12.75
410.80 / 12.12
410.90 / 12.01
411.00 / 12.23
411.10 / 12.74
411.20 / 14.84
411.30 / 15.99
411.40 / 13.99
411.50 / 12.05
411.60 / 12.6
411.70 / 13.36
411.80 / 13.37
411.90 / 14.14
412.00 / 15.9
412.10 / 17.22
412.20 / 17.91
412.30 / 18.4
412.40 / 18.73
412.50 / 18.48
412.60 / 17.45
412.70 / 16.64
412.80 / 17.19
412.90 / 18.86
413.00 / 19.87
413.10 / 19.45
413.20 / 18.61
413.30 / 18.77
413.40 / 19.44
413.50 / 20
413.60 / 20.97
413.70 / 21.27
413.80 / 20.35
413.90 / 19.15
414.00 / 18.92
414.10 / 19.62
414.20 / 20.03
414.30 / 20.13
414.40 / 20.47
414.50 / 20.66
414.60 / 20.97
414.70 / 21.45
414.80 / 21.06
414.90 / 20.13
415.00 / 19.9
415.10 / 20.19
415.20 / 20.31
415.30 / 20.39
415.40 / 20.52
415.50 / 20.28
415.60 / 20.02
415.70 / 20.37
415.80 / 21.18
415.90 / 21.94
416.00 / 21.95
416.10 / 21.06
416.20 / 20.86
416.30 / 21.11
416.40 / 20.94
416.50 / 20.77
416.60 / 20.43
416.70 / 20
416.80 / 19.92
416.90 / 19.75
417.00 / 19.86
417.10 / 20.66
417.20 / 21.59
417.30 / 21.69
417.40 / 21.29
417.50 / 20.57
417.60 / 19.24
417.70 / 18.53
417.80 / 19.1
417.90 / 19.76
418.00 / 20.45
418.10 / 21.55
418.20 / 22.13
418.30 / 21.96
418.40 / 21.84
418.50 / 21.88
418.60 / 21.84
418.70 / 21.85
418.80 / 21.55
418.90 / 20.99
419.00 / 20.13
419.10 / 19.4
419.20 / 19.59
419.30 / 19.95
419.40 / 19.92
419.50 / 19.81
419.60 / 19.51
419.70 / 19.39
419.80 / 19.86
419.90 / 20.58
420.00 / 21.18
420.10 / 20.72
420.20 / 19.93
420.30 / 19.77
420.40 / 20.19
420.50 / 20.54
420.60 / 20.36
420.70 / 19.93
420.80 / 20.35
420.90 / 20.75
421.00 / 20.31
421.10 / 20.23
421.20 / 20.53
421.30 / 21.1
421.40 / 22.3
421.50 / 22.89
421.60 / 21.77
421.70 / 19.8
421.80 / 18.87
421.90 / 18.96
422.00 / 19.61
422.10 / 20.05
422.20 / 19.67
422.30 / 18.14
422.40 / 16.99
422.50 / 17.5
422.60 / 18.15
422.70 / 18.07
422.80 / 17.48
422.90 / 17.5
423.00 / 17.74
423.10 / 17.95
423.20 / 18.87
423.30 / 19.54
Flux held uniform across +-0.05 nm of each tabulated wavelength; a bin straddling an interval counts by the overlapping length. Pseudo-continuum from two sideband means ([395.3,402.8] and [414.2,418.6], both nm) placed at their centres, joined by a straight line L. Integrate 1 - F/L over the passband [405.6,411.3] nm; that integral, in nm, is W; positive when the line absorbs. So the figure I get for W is 0.54 nm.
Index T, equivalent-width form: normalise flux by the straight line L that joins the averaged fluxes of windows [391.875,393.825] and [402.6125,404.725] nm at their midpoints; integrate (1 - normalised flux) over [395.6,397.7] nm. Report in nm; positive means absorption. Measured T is 0.148 nm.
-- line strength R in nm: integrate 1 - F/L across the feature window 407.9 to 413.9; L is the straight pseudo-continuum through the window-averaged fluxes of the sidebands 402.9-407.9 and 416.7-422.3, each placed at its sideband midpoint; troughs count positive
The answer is 0.56 nm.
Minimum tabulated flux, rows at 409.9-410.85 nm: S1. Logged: 12.12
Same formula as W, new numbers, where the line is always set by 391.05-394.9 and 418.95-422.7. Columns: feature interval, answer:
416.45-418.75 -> -0.14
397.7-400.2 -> -0.11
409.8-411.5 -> 0.35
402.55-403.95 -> 0.18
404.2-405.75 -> -0.16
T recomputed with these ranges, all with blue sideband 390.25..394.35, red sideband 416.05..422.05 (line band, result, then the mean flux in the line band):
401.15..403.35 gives 0.17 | 16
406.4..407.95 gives 0.12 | 16.9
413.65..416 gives -0.08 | 20.4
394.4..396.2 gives -0.24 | 18.2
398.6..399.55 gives -0.16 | 19.6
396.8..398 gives 0.29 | 12.5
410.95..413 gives 0.37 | 15.7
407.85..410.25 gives 0.05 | 18.2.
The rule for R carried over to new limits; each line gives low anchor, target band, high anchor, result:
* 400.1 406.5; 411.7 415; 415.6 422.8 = 0.13 nm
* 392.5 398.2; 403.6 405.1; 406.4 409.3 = -0.13 nm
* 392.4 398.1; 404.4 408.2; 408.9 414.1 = -0.48 nm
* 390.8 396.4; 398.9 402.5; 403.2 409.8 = -0.36 nm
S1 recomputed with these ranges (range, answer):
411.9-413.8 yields 15.9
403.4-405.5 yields 15.21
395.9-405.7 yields 10.55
